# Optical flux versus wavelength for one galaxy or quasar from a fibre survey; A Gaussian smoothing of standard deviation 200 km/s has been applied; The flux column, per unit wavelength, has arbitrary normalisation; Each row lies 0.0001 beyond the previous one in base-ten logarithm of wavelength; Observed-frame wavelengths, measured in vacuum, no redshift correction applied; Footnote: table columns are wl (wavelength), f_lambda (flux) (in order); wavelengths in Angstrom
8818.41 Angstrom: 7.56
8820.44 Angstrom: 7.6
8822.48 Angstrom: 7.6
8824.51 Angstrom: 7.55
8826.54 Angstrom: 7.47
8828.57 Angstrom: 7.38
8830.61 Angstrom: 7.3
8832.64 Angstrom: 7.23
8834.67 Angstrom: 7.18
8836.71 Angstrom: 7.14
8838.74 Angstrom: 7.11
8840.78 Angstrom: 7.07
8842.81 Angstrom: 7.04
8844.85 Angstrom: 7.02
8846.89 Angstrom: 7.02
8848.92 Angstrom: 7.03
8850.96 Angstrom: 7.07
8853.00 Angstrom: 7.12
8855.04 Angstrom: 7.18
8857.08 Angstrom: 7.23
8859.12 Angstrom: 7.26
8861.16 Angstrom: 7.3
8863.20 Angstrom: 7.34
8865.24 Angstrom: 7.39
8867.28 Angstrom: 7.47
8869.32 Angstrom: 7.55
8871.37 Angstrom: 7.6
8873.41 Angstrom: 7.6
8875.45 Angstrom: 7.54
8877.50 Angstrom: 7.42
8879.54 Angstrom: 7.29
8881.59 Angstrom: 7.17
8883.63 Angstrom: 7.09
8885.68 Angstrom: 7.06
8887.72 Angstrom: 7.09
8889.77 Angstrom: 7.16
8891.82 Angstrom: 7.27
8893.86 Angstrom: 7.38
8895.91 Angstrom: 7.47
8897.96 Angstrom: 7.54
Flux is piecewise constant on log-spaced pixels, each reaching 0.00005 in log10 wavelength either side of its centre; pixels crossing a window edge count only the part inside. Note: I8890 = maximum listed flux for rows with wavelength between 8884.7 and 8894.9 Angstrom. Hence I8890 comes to 7.38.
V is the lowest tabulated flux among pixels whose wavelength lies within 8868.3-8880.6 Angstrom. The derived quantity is 7.29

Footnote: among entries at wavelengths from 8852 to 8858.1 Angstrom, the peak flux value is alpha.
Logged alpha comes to 7.23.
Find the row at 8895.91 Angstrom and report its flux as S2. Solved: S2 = 7.47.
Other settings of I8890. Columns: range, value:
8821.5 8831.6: 7.6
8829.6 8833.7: 7.3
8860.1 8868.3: 7.47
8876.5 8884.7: 7.42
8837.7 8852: 7.11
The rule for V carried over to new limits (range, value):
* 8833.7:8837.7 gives 7.14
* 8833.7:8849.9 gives 7.02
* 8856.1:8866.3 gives 7.23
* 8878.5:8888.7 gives 7.06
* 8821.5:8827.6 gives 7.47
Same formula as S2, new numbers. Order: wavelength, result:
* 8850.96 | 7.07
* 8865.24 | 7.39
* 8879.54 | 7.29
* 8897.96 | 7.54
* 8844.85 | 7.02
